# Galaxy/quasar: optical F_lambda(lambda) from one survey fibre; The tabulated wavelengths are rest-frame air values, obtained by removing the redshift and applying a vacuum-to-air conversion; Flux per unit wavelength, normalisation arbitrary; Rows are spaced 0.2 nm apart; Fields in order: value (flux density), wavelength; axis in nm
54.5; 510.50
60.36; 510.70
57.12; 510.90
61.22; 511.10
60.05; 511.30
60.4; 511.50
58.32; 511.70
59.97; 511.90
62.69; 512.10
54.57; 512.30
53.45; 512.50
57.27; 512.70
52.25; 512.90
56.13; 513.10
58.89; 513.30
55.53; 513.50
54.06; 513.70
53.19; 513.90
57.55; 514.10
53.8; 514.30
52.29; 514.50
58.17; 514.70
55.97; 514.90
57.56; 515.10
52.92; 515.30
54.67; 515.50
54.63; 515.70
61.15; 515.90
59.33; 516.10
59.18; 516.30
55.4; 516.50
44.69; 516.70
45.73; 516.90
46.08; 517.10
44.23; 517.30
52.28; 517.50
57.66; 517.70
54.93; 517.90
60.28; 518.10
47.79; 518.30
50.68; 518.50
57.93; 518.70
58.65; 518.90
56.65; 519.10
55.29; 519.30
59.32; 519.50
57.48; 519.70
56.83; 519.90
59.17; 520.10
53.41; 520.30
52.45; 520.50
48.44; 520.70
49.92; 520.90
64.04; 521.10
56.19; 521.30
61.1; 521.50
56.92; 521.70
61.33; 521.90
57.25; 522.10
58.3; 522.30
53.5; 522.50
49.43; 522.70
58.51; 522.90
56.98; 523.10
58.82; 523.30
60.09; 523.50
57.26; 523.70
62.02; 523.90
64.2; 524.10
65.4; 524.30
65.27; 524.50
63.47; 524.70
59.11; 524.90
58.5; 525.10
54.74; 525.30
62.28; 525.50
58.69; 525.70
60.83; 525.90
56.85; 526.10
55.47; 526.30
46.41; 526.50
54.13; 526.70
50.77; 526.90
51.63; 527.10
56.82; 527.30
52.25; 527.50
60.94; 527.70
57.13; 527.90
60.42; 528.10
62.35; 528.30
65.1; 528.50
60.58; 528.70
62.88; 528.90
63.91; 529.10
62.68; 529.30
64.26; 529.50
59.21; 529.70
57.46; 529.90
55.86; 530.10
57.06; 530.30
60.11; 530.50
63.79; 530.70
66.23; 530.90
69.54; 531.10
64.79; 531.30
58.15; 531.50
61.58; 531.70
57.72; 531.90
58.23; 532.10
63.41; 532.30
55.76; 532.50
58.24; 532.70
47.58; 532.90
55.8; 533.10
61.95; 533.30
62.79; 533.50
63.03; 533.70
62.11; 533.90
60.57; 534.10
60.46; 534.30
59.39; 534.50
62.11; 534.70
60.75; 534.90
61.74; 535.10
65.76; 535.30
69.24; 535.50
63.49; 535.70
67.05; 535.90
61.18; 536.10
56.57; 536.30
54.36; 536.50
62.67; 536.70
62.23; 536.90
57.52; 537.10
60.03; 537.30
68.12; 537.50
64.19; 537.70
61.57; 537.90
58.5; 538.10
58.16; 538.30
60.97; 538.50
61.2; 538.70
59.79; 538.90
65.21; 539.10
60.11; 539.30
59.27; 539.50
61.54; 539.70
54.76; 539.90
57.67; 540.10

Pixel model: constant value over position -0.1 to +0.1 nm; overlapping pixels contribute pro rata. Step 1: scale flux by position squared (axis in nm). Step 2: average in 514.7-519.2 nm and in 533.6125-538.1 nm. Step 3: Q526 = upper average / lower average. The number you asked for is 1.23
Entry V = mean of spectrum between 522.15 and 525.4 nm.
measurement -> 59.1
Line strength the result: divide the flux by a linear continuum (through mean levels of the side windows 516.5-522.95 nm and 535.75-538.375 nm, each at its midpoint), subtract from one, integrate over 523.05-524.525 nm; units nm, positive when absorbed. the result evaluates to -0.13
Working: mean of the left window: 54.6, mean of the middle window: 61.2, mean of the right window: 61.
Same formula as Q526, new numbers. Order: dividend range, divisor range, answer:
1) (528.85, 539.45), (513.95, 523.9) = 1.17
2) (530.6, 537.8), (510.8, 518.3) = 1.19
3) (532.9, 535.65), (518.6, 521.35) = 1.16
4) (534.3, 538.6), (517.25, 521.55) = 1.19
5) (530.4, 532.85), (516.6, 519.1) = 1.24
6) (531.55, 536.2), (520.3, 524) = 1.12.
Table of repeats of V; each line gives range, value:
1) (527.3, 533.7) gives 60.2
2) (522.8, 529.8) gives 59.1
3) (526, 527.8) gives 53.9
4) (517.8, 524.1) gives 56.6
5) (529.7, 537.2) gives 60.7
